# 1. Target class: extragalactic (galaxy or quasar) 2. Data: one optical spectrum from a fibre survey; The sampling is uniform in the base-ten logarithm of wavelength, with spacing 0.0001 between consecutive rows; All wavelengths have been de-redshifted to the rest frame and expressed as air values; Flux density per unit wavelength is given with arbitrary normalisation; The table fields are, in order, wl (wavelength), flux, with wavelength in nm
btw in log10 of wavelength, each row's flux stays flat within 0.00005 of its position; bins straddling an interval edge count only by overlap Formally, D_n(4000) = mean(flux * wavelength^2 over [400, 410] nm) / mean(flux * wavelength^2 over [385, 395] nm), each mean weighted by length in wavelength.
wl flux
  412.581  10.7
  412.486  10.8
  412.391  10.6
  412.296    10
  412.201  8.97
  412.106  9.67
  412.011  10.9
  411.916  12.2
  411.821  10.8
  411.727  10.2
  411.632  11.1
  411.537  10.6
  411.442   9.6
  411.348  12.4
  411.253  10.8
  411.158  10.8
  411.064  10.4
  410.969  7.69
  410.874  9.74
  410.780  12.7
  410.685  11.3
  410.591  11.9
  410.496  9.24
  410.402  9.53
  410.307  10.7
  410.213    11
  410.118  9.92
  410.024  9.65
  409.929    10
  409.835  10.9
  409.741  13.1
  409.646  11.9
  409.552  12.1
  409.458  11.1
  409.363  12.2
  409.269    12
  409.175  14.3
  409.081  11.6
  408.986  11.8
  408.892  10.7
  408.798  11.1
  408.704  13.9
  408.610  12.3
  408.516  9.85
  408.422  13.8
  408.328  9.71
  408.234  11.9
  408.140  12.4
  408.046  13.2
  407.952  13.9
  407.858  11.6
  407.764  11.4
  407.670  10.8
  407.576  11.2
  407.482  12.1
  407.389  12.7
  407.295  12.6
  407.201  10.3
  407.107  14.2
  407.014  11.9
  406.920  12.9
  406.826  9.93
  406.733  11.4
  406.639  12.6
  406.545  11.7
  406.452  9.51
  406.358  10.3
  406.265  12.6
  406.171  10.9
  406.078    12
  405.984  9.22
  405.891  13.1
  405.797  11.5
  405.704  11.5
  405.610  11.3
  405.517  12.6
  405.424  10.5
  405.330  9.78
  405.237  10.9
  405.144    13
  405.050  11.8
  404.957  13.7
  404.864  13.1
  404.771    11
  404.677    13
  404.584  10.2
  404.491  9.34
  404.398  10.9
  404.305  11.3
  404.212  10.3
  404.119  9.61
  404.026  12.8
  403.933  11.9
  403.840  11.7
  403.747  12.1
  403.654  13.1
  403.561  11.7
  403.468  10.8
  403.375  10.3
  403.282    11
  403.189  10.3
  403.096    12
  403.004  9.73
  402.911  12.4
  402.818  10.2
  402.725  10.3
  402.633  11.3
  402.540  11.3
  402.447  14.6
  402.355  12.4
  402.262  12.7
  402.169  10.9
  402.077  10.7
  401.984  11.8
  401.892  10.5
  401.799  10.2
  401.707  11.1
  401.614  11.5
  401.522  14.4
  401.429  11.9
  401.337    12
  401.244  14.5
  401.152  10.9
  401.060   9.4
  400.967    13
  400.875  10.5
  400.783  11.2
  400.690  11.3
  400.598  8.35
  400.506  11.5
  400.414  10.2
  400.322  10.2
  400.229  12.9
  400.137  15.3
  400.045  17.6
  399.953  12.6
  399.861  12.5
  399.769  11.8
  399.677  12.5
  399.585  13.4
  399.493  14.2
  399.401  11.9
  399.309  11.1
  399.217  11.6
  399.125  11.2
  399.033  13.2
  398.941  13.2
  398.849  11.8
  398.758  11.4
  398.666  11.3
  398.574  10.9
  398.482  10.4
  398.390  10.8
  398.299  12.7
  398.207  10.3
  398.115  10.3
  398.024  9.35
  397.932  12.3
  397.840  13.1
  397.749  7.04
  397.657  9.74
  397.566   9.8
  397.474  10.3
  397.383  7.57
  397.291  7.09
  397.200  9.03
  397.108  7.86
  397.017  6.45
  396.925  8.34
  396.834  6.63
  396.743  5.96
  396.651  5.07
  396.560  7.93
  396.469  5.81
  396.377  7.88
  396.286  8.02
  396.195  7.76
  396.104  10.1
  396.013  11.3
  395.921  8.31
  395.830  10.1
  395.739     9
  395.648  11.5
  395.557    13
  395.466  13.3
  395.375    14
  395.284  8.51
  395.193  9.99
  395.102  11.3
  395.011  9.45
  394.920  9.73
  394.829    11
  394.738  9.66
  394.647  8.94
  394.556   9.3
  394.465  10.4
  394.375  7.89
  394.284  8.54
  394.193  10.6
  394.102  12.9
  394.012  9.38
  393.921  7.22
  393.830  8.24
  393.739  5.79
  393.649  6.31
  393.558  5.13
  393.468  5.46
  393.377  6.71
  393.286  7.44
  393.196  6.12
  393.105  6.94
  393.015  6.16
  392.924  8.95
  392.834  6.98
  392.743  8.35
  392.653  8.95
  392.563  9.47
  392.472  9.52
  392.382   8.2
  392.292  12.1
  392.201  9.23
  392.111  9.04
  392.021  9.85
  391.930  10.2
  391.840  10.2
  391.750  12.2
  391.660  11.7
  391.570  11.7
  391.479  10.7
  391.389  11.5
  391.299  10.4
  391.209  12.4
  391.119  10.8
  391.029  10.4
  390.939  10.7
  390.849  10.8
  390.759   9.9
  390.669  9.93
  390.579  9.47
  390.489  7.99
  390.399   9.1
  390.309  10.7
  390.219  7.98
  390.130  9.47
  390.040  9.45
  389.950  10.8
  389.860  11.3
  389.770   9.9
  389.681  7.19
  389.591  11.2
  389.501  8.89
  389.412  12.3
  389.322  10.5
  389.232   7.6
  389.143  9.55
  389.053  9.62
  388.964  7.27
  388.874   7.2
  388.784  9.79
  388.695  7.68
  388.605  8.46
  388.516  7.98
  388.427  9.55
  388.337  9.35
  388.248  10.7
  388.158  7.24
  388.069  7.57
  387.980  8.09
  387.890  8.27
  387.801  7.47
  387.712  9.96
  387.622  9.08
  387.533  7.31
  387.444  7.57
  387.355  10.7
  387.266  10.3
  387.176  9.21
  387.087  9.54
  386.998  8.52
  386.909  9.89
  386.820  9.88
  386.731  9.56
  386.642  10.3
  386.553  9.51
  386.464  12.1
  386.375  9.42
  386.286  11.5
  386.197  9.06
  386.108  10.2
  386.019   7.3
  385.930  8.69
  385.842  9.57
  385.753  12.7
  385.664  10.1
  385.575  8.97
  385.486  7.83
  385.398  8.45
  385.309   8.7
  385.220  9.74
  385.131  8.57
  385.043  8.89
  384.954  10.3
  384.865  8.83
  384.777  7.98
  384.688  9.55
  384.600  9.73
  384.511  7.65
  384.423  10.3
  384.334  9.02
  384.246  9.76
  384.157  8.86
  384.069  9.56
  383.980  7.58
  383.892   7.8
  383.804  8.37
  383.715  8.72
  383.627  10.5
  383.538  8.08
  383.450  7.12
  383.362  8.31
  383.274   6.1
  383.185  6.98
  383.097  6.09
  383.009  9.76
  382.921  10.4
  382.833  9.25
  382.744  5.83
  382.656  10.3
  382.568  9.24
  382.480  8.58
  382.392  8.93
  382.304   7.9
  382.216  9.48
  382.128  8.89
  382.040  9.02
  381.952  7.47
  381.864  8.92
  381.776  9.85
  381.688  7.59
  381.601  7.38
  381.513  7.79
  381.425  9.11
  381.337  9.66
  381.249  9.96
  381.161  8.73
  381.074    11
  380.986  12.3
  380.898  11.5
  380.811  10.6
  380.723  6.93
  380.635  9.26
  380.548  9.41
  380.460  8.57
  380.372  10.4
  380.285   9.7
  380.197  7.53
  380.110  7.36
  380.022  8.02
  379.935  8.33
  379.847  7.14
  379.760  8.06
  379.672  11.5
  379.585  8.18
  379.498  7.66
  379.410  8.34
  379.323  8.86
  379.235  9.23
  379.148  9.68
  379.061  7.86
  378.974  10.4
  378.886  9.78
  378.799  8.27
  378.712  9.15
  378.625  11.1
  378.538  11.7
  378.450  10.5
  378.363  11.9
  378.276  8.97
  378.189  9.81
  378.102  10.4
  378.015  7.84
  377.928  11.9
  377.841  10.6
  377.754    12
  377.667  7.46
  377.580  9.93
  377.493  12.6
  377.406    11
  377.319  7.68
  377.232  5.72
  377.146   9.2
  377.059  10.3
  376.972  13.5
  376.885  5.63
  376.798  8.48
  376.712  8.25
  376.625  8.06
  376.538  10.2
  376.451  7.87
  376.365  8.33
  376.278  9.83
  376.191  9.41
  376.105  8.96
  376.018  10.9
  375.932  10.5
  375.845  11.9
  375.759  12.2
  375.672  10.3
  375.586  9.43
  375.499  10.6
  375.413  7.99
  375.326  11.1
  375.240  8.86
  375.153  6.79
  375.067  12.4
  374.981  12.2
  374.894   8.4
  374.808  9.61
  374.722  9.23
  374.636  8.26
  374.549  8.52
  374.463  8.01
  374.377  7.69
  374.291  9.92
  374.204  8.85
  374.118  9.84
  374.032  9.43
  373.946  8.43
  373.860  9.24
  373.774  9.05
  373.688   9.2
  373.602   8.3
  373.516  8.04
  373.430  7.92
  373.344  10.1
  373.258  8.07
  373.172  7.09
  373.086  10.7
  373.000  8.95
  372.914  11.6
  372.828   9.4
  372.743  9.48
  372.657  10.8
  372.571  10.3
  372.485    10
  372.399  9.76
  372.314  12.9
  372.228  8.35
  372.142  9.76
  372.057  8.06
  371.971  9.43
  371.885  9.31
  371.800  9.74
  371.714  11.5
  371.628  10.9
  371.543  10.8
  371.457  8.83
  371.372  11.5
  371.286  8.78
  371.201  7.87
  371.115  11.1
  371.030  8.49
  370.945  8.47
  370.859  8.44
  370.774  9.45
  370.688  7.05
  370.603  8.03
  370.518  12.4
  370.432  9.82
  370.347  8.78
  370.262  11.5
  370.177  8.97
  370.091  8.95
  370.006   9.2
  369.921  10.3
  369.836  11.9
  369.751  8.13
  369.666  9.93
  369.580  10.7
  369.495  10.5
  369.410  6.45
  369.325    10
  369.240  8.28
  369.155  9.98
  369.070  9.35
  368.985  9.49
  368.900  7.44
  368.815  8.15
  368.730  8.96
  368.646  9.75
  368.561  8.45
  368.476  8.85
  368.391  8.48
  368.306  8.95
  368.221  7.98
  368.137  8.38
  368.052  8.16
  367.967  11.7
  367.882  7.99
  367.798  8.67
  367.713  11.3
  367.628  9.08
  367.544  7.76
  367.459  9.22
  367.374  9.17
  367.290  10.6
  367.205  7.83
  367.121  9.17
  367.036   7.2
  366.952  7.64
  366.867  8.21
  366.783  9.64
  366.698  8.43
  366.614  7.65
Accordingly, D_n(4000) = 1.36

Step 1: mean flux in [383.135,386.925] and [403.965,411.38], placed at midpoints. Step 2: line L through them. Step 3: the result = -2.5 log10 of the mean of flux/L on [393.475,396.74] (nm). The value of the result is 0.11 mag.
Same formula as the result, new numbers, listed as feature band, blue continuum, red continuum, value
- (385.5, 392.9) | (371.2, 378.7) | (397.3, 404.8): 0.112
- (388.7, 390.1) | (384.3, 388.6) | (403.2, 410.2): 0.013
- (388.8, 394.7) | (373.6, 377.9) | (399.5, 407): 0.159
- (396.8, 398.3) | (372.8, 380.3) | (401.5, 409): 0.192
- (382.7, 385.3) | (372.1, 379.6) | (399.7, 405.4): 0.180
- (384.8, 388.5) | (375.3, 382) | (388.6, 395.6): 0.020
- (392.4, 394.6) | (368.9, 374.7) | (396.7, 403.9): 0.315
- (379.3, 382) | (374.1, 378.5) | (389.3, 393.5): 0.076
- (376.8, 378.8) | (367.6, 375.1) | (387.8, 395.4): -0.062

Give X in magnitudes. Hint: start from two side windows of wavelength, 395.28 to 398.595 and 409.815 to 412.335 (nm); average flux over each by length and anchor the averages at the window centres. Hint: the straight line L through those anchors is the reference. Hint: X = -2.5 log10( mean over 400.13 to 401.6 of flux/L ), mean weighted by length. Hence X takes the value -0.197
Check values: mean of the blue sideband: 9.39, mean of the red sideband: 10.5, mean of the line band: 11.6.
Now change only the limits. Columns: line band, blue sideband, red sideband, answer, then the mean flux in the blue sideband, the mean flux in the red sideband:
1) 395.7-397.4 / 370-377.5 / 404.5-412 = 0.33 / 9.45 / 11.4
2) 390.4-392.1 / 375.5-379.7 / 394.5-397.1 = -0.13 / 9.65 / 9.21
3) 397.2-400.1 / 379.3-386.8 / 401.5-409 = -0.05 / 8.98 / 11.6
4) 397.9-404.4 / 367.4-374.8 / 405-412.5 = -0.07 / 9.29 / 11.3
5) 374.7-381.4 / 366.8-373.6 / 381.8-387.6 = -0.05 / 9.3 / 9.01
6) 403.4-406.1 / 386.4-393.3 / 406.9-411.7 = -0.05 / 9.41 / 11.4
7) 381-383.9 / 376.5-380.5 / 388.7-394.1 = 0.08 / 9.32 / 9.21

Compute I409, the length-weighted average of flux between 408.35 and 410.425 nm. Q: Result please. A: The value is 11.5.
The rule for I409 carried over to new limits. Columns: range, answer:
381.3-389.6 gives 8.95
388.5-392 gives 9.89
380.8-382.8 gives 9.11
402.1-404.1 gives 11.6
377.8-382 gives 9.29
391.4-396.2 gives 9.37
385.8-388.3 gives 9.23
